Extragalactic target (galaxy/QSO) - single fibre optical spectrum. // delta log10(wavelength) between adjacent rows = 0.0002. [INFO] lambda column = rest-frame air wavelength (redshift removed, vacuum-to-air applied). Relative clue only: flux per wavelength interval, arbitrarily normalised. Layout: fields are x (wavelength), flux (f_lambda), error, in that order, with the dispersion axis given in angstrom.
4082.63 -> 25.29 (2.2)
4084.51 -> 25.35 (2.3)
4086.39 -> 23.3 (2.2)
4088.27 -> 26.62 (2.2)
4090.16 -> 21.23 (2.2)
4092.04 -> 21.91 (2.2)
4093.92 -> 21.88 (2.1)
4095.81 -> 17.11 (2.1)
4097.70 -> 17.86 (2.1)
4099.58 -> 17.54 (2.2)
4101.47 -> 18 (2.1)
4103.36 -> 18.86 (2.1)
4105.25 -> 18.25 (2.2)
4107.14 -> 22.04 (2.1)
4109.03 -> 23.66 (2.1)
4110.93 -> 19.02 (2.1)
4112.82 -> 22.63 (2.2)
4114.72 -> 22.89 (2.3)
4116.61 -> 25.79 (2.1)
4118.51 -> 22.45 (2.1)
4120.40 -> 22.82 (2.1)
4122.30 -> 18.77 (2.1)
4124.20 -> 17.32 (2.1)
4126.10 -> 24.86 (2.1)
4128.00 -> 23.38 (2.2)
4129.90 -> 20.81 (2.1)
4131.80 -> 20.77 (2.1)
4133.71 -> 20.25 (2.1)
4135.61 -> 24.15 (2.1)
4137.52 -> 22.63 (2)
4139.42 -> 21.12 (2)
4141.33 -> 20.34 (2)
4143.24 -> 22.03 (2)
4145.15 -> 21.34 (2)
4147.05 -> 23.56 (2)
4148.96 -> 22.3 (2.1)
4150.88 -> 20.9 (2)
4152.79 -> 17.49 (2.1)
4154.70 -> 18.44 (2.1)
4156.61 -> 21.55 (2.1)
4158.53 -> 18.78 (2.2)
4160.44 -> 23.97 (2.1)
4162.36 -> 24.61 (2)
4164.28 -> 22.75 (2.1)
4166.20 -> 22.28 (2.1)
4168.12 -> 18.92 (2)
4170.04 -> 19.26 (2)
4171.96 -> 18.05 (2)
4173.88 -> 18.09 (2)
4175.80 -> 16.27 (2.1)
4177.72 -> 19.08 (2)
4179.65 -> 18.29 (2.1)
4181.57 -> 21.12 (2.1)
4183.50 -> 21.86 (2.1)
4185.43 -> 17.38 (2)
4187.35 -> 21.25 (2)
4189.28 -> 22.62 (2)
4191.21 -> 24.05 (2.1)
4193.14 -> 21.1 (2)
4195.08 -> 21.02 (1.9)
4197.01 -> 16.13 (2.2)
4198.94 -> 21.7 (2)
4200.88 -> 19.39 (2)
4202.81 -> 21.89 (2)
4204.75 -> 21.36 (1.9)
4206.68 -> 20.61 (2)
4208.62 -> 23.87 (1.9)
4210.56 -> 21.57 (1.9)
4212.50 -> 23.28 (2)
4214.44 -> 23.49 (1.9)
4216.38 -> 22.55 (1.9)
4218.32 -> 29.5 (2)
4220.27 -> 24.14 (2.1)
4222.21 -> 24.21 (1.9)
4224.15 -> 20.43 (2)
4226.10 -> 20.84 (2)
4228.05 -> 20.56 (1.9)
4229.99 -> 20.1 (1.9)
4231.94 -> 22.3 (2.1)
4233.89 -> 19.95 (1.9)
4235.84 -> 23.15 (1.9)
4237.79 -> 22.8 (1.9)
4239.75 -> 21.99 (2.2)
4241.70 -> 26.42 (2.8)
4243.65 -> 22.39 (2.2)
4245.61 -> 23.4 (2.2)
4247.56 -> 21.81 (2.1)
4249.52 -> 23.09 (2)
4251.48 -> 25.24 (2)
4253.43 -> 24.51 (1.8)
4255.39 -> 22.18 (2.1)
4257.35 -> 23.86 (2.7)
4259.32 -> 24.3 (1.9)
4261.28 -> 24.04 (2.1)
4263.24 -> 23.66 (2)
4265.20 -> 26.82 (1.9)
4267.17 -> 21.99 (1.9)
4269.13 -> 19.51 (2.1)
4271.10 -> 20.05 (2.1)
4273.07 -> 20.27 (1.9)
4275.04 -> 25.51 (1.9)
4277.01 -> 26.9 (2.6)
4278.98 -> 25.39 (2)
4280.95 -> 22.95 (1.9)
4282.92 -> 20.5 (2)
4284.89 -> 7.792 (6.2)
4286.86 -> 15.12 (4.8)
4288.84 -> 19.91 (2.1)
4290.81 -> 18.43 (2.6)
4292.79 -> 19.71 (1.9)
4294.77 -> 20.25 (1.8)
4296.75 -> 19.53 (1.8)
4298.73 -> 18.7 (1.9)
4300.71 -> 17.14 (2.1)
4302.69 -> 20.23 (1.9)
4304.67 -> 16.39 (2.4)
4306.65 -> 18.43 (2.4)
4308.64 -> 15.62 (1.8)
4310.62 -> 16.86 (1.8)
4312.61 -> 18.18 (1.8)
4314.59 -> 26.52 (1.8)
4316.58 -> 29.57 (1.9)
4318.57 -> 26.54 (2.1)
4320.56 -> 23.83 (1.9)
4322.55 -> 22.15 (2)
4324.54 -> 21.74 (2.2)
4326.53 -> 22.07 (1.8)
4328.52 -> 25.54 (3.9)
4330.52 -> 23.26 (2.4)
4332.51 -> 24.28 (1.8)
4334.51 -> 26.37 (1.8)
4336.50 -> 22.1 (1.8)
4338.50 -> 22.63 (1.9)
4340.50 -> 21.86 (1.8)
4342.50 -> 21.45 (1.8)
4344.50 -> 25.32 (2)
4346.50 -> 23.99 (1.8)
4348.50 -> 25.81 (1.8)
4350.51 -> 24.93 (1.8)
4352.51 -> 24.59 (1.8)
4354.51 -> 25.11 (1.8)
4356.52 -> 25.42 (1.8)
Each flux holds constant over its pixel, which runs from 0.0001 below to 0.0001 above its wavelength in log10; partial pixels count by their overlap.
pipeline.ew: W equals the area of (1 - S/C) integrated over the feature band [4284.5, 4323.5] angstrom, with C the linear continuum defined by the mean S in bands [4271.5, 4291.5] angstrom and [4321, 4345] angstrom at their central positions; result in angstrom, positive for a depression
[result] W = 3.4 angstrom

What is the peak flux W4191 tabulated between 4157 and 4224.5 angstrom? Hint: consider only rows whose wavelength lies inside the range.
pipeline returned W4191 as 29.5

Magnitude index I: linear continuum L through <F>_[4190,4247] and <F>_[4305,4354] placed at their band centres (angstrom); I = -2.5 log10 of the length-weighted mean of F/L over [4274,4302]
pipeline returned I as 0.15 mag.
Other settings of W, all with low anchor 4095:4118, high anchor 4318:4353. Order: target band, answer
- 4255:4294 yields 2.42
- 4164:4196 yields 1.96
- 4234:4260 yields -1.04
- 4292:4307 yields 2.86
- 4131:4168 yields -0.85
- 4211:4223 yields -1.31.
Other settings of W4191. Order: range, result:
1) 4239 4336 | 29.57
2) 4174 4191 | 22.62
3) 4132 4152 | 24.15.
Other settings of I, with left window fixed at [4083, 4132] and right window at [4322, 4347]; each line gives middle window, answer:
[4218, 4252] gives -0.01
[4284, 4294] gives 0.37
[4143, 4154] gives 0.03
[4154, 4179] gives 0.09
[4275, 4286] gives 0.09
